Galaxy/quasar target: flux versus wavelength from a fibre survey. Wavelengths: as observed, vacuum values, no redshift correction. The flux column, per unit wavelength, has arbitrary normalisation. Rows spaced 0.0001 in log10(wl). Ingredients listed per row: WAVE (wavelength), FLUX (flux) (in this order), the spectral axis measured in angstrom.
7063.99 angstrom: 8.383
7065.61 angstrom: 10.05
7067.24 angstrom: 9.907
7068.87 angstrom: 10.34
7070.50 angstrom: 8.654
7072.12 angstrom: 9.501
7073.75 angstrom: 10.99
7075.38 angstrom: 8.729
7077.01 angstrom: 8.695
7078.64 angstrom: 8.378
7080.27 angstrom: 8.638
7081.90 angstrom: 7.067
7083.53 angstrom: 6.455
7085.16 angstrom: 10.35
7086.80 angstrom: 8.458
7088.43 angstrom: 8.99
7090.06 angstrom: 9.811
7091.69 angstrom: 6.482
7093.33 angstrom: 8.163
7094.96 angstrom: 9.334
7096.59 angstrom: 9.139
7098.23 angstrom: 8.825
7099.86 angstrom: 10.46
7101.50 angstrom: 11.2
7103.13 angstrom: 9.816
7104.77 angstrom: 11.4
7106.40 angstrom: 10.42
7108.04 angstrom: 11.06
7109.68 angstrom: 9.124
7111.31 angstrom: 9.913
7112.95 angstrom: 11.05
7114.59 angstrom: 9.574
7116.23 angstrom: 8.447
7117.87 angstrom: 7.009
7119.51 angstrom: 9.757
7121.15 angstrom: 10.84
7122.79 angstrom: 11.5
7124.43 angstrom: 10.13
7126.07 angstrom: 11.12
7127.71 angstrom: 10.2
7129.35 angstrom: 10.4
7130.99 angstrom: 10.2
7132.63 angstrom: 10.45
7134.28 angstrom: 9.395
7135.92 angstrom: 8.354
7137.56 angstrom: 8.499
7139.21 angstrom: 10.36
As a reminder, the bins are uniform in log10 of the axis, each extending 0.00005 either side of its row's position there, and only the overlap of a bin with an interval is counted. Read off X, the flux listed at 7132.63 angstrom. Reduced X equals 10.45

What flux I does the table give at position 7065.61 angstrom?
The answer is 10.05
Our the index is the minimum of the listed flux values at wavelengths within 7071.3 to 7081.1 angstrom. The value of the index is 8.378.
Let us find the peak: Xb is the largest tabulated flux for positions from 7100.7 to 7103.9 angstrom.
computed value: 11.2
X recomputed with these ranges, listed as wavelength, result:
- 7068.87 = 10.34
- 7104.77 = 11.4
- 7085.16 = 10.35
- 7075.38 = 8.729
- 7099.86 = 10.46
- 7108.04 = 11.06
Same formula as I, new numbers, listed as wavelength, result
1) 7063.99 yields 8.383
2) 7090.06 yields 9.811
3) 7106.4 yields 10.42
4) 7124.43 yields 10.13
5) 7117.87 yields 7.009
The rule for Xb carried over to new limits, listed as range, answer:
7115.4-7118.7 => 8.447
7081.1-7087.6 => 10.35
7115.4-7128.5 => 11.5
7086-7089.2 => 8.99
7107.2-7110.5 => 11.06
